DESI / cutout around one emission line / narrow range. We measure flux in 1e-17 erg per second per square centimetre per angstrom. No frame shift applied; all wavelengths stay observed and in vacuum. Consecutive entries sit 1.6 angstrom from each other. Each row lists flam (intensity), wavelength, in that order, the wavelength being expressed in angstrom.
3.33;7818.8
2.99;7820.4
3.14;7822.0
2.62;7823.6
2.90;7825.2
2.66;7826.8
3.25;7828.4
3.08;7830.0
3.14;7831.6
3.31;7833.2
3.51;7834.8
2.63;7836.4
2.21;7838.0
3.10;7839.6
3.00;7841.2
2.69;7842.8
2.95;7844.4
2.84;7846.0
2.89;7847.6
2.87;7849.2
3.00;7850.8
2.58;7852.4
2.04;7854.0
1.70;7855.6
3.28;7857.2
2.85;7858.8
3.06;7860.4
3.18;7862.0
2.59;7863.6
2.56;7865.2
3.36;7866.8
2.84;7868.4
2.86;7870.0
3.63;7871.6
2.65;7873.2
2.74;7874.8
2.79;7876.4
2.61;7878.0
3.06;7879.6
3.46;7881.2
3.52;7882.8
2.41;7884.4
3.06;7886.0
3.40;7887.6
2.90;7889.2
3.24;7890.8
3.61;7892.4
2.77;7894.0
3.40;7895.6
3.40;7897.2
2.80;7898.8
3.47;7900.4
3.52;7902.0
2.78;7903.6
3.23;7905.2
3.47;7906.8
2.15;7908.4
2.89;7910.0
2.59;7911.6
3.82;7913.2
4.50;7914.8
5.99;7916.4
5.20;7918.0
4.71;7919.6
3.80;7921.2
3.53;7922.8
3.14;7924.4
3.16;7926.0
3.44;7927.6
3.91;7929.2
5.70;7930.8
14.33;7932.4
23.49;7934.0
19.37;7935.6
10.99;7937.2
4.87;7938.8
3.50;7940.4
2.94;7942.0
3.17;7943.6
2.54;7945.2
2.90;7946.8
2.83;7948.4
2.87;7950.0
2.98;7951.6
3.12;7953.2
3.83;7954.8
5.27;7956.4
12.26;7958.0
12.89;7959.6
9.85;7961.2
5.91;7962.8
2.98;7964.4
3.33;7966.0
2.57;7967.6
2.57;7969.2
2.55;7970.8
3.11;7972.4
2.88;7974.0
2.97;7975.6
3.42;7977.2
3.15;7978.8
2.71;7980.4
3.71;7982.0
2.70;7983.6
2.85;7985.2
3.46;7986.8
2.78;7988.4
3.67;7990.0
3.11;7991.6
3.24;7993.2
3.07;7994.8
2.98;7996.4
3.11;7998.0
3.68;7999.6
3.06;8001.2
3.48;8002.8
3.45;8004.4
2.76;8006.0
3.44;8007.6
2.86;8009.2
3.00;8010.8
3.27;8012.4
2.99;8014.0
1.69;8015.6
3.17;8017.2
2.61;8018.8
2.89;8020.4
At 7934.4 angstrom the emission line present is H-alpha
